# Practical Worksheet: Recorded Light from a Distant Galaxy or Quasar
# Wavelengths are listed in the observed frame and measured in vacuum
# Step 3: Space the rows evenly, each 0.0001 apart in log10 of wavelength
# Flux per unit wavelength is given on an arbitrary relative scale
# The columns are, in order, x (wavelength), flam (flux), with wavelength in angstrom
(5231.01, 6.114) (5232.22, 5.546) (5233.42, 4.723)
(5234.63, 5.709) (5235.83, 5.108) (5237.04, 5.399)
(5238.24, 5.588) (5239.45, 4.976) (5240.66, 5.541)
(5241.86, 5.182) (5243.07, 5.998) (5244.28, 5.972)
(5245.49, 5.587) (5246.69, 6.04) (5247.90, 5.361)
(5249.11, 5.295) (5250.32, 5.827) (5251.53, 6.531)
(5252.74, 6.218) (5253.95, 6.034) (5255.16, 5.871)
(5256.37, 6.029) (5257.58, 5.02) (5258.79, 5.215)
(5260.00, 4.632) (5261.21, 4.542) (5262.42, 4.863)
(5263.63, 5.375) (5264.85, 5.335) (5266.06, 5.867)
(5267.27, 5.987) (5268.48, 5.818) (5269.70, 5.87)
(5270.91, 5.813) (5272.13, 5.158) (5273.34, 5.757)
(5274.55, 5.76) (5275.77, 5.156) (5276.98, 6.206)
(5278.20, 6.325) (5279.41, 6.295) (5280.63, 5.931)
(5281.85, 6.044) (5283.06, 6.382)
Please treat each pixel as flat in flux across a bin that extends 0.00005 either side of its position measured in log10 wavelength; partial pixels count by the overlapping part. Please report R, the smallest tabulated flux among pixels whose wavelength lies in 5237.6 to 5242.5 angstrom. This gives 4.976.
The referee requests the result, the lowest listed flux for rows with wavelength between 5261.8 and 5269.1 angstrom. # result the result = 4.863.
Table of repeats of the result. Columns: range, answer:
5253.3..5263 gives 4.542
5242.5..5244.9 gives 5.972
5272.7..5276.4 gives 5.156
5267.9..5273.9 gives 5.158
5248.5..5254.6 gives 5.295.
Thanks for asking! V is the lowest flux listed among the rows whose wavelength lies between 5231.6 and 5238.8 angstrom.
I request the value 4.723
